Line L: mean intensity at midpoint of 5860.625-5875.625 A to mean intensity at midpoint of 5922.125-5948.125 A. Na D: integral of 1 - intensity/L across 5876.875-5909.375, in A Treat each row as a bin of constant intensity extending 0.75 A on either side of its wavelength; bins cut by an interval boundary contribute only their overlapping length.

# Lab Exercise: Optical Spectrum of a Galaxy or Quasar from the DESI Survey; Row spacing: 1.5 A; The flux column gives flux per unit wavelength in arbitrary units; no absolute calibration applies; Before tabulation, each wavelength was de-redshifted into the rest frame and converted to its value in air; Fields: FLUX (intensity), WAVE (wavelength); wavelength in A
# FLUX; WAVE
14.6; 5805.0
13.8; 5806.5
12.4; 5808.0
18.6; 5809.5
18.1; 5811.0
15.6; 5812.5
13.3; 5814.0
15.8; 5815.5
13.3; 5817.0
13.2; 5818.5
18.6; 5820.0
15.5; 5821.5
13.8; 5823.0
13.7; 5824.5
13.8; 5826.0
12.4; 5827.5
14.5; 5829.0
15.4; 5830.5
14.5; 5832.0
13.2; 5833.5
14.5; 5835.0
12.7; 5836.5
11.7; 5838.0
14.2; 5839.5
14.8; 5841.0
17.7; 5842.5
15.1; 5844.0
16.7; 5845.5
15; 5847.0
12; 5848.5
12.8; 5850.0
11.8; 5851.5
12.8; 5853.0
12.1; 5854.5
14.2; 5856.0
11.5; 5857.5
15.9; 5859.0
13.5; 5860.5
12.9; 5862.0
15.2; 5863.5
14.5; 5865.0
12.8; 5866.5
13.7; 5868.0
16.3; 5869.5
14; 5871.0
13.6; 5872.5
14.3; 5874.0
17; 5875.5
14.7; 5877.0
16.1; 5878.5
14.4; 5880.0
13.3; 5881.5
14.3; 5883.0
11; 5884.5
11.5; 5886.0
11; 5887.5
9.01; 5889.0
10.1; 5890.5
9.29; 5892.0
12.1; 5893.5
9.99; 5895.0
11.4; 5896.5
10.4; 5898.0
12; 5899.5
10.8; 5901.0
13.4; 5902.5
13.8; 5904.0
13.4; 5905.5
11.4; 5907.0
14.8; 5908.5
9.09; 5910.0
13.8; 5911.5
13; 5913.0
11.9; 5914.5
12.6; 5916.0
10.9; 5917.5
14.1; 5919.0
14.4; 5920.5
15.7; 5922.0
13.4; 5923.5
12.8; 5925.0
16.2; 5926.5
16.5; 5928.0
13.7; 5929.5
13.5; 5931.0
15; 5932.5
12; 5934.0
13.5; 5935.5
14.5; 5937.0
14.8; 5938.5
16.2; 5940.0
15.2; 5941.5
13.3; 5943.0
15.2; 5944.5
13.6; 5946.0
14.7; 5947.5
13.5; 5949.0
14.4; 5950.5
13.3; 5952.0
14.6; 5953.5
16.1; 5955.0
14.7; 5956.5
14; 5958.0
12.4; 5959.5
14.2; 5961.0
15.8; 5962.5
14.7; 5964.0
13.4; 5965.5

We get 5.0 A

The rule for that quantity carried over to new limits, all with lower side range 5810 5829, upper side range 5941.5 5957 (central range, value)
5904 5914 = 1.3 A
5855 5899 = 4.8 A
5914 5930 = 0.7 A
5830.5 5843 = 0.5 A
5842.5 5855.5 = 0.8 A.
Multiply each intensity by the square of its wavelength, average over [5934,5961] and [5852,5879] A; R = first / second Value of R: 1.04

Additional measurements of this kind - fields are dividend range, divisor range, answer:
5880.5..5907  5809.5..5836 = 0.81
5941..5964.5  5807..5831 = 1.01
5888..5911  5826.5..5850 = 0.82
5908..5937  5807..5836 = 0.95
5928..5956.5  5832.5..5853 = 1.06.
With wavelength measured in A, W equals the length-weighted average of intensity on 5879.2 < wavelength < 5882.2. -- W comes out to 13.9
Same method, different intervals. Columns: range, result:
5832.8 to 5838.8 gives 13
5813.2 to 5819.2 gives 13.9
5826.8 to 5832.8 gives 14.2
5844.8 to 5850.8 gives 14.1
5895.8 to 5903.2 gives 11.6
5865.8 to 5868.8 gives 13.3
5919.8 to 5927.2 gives 14.5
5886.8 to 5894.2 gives 10.3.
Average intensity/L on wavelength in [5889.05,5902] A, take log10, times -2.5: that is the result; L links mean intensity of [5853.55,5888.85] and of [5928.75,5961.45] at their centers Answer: 0.28 mag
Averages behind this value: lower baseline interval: 13.7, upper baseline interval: 14.2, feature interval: 10.7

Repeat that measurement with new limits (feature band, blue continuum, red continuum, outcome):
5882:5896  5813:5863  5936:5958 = 0.286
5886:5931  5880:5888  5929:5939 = 0.061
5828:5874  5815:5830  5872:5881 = 0.058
